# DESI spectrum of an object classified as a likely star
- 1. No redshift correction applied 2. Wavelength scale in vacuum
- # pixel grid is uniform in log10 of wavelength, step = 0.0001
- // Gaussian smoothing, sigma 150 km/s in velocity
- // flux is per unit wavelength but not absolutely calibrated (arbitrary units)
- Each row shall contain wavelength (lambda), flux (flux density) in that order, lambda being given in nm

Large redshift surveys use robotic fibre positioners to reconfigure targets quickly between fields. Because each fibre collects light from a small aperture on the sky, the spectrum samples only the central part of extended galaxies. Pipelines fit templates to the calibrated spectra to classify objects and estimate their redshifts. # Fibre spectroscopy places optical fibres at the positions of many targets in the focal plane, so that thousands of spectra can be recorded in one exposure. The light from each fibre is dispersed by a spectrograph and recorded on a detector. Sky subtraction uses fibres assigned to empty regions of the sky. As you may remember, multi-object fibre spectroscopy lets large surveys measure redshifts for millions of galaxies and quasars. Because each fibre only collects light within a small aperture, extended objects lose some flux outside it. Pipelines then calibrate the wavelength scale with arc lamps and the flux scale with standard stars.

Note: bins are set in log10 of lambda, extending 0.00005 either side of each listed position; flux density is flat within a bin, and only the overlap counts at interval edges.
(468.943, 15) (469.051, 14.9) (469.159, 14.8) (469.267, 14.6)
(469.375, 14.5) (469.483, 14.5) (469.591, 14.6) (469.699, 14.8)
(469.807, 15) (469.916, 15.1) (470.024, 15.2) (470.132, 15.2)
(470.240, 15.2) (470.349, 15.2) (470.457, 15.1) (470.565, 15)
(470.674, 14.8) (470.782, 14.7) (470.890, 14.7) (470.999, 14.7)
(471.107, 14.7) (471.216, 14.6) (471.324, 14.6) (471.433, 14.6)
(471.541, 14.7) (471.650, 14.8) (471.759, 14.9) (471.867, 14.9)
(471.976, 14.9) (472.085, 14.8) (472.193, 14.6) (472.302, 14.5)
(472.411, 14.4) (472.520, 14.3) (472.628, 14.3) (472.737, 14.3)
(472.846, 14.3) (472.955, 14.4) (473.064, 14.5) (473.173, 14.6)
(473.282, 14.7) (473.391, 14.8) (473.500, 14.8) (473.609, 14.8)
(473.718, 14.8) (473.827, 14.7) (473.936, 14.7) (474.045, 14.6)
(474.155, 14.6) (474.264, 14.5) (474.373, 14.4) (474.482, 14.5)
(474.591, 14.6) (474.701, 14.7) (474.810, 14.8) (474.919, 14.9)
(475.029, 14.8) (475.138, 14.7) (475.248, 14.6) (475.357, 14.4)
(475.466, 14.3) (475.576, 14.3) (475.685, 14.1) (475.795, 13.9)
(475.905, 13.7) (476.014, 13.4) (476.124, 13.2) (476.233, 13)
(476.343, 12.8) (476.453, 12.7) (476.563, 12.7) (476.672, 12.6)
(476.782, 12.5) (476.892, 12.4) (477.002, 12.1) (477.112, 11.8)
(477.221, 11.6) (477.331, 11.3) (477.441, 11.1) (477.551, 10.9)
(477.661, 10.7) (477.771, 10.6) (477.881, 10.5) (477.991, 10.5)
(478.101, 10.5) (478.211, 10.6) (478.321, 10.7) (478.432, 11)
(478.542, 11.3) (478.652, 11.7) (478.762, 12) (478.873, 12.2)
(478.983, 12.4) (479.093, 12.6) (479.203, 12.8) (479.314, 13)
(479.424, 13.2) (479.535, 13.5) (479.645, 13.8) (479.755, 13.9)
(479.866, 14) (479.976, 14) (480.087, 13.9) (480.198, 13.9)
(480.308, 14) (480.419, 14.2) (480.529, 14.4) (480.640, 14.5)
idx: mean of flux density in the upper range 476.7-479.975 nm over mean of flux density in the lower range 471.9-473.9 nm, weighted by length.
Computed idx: 0.8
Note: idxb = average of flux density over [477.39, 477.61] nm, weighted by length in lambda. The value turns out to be 11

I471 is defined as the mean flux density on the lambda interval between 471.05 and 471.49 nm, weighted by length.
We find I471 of 14.6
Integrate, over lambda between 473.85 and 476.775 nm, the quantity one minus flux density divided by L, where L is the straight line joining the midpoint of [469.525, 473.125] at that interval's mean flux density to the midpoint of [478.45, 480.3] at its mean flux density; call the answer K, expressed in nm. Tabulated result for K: -0.03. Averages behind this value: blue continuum 14.7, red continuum 13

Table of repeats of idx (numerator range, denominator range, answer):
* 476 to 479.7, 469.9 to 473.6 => 0.81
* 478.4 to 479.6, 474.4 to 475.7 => 0.85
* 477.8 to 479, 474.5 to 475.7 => 0.77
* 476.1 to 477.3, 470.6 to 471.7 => 0.85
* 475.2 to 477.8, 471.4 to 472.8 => 0.87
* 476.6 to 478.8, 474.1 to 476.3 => 0.79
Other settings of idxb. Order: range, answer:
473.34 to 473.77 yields 14.8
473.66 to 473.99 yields 14.7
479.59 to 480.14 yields 13.9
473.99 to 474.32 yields 14.6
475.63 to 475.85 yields 14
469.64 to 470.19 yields 15.1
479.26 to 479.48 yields 13.1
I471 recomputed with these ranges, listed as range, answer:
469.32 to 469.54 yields 14.5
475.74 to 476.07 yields 13.6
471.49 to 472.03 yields 14.8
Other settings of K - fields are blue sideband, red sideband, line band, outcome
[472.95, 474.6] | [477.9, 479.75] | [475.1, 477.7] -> 0.08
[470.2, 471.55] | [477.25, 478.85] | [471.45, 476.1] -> -0.45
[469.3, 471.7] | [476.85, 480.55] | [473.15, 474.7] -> -0.10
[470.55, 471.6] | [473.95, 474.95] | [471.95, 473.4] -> 0.01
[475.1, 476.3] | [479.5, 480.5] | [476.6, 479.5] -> 0.48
